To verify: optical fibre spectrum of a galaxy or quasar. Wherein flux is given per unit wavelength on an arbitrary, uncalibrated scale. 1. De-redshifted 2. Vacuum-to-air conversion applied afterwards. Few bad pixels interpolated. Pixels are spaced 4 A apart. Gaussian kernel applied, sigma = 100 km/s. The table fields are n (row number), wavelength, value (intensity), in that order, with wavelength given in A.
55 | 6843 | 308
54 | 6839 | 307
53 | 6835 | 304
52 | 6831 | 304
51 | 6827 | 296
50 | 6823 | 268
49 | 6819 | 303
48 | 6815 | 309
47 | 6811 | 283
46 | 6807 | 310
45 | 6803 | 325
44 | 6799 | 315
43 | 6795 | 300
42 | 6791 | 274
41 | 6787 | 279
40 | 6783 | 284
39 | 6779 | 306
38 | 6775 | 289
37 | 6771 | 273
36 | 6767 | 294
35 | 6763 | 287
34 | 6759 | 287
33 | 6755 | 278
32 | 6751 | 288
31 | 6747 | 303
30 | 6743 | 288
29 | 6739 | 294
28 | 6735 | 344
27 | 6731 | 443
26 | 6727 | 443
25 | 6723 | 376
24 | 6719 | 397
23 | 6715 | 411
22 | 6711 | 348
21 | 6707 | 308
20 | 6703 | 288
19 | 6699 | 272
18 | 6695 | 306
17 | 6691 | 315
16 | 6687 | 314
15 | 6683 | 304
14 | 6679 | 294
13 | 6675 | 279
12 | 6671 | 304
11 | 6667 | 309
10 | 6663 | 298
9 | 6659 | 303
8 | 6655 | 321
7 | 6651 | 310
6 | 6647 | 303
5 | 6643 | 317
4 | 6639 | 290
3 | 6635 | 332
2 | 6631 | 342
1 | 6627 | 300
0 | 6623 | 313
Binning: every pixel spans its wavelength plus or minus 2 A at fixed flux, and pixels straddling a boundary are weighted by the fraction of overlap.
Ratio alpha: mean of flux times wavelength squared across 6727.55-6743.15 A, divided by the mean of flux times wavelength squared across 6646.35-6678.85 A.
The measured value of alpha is 1.2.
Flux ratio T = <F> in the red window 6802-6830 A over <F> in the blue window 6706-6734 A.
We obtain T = 0.76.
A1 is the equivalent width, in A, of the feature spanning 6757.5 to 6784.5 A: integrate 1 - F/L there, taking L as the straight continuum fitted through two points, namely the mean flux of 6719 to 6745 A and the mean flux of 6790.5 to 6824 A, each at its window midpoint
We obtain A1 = 3.55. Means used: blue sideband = 367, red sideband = 301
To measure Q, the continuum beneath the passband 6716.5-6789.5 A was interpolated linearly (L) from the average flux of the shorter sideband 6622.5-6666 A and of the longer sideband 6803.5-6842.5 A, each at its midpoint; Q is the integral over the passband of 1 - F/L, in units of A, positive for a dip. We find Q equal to -3.7 A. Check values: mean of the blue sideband 312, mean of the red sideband 300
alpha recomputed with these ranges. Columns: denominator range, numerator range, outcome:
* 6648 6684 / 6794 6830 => 1.04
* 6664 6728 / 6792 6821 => 0.96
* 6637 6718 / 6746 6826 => 0.97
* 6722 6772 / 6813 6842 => 0.95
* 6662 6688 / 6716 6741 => 1.30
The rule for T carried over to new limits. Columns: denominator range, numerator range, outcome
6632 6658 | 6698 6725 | 1.10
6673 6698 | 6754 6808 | 0.97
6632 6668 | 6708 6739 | 1.24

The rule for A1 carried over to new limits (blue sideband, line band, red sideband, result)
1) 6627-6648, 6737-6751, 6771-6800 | 0.16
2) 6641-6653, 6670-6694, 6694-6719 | 1.45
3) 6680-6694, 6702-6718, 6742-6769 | -2.28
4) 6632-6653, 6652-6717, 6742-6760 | -1.73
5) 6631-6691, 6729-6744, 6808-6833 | -2.23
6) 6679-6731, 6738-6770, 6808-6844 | 3.47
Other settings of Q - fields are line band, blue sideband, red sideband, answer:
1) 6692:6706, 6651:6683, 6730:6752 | 0.9 A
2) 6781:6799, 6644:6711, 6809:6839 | 0.6 A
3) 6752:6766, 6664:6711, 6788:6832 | 0.7 A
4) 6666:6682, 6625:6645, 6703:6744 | 1.9 A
